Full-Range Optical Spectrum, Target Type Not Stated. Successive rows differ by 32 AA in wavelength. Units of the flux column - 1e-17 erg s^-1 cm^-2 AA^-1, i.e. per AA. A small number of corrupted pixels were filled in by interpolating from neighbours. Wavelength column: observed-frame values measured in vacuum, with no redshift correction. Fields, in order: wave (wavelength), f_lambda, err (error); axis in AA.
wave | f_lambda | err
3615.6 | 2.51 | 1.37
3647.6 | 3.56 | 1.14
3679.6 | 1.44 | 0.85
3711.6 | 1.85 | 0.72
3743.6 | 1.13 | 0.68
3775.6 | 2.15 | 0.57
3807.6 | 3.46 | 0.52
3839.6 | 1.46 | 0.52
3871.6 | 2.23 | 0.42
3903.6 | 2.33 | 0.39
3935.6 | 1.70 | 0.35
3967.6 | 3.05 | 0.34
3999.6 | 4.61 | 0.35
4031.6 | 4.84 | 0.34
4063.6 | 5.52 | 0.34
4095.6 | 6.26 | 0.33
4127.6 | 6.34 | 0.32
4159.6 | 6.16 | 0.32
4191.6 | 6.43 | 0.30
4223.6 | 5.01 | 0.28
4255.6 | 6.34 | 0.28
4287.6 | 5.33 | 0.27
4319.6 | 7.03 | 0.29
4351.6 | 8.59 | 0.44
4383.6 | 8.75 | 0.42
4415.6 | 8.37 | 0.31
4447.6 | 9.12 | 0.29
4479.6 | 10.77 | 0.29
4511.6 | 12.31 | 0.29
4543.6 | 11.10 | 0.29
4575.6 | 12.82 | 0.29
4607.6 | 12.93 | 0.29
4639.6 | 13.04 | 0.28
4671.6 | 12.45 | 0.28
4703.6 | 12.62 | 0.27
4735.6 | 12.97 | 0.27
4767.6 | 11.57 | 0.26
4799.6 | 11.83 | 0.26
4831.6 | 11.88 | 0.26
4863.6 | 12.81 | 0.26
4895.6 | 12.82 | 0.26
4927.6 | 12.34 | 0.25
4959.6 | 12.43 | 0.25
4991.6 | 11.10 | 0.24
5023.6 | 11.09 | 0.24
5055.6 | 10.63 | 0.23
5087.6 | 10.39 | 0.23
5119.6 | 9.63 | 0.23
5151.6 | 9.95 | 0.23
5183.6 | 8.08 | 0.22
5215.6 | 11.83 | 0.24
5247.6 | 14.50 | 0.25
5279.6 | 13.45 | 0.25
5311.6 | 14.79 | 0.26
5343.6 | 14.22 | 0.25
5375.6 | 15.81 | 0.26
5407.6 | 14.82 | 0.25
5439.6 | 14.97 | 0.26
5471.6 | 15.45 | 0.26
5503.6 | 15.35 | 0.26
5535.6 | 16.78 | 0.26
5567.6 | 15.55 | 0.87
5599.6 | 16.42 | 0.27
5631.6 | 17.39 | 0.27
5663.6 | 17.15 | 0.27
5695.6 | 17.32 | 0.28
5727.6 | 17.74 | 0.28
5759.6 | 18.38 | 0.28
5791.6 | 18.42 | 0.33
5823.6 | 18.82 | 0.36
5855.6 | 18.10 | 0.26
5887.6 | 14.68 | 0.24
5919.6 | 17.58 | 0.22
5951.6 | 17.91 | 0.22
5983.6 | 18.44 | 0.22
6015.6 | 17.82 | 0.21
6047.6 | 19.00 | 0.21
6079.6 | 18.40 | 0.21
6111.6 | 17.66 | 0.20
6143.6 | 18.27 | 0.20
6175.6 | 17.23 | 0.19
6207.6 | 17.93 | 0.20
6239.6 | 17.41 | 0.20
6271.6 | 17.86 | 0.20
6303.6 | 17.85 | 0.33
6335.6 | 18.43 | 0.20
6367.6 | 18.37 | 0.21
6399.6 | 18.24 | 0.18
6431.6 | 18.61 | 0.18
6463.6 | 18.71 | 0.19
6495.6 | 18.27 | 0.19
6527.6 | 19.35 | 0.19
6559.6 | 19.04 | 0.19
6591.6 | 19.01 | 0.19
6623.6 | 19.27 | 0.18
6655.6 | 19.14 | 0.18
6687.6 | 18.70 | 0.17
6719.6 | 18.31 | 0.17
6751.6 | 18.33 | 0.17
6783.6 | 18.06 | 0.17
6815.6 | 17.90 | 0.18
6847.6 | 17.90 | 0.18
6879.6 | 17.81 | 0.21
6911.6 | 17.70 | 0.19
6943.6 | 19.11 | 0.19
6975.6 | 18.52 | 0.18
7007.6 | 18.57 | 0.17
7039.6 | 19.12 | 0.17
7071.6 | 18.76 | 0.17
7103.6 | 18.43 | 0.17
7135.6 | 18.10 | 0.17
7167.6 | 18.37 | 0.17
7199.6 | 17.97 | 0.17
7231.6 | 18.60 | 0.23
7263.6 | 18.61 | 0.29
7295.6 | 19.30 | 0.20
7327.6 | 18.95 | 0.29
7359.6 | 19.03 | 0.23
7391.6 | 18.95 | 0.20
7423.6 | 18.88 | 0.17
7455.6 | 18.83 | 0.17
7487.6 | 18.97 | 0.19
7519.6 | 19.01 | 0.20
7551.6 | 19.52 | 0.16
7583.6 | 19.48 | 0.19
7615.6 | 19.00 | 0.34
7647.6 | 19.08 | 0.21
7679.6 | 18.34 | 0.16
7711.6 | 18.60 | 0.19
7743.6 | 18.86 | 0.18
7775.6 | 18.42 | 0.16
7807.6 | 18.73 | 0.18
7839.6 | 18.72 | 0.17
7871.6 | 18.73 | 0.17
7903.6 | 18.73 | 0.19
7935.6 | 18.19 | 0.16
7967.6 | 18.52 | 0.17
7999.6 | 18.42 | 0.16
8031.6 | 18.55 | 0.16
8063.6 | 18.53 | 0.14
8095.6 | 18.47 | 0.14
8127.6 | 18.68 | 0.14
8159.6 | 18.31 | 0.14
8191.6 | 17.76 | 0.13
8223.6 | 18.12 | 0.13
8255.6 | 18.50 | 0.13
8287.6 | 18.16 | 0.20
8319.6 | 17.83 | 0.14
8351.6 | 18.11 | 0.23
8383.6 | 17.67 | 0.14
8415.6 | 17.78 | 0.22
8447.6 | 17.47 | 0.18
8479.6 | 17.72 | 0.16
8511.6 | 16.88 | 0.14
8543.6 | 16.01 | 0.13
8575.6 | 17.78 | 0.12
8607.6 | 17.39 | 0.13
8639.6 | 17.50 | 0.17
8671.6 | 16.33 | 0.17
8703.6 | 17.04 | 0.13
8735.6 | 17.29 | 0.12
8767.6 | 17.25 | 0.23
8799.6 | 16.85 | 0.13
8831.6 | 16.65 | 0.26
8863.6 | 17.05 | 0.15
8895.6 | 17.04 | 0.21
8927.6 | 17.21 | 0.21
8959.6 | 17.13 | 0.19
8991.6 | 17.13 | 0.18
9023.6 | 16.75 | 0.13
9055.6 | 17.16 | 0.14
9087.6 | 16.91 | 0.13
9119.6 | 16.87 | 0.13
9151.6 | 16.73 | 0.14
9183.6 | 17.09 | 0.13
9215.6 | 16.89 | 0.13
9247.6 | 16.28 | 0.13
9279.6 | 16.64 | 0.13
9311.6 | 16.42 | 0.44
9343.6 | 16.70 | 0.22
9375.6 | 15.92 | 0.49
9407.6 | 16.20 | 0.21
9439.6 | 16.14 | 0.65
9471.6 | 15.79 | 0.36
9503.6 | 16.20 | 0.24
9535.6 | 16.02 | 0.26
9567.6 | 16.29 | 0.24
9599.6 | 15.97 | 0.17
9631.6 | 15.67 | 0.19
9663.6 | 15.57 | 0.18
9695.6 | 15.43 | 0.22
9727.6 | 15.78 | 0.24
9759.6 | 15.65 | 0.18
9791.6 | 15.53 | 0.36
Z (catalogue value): 0.000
